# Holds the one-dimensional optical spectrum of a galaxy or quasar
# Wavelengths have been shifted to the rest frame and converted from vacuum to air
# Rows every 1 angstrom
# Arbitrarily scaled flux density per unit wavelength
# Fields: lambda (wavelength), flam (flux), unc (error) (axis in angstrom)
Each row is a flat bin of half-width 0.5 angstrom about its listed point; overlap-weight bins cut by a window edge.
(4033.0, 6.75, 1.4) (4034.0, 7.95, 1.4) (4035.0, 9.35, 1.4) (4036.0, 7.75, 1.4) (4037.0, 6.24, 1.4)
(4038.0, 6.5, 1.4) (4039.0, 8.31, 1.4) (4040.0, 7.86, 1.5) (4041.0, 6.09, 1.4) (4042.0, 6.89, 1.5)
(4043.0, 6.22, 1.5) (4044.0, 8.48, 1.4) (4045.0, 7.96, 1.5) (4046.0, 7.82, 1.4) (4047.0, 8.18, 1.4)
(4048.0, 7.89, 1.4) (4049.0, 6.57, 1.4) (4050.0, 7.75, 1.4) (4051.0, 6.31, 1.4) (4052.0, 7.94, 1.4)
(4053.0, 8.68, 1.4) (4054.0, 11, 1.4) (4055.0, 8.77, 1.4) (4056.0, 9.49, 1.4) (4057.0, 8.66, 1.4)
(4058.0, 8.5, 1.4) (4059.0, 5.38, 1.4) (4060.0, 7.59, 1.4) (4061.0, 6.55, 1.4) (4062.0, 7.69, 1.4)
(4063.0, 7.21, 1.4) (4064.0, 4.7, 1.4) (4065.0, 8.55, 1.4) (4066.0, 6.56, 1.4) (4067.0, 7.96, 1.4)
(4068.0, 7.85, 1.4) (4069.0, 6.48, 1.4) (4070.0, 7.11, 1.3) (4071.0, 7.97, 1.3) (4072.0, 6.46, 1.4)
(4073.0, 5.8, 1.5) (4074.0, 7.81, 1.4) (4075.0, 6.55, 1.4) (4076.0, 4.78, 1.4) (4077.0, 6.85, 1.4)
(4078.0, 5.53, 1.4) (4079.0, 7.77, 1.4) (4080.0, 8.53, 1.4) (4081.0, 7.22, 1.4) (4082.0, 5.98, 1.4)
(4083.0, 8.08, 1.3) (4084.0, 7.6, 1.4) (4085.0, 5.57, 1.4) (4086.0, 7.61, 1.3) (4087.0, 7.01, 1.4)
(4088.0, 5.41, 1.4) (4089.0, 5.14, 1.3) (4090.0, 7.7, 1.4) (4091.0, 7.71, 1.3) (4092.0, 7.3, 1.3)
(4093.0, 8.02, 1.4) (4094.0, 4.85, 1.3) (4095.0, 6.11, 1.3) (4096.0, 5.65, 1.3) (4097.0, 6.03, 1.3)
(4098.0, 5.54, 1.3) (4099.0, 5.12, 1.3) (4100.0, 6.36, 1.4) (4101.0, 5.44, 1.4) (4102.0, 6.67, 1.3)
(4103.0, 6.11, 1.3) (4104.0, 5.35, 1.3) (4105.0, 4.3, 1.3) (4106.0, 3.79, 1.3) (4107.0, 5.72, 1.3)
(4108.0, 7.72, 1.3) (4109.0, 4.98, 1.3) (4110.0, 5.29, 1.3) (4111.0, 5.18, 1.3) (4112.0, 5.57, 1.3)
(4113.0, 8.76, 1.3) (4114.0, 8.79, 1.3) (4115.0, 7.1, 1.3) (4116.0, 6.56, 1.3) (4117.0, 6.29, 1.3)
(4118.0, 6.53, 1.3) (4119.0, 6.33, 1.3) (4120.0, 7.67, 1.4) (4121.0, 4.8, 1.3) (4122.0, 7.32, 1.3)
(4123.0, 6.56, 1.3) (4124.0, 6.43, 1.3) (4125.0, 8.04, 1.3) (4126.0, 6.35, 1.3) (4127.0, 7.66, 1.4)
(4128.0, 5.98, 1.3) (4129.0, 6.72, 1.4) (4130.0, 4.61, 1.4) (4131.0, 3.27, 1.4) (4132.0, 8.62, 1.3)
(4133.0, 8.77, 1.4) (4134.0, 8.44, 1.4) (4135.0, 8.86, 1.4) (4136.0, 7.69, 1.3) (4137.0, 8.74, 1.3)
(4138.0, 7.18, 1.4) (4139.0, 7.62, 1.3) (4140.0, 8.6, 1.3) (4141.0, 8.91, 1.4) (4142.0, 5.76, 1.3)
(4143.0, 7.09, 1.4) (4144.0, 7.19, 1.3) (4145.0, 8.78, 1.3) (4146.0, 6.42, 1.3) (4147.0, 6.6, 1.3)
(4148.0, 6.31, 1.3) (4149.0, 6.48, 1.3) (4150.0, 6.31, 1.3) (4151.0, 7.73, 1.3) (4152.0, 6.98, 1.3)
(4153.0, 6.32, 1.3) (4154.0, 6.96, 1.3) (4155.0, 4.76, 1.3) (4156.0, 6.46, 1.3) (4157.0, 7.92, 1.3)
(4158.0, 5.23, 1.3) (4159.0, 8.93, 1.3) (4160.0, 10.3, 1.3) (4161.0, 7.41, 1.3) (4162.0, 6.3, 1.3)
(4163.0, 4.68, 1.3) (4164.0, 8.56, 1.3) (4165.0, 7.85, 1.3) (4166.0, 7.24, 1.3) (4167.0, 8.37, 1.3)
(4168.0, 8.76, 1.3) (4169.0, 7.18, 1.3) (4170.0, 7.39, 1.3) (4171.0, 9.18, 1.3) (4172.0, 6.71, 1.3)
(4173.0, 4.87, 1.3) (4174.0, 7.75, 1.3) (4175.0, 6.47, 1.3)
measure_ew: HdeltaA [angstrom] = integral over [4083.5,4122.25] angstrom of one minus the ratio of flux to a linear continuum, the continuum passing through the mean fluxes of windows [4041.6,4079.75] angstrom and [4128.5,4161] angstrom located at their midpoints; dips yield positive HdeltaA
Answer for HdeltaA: 5.4 angstrom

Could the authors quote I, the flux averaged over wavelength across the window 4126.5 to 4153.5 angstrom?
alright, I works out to 7.17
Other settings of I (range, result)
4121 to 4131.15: 6.32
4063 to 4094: 6.89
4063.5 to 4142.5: 6.69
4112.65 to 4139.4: 7.09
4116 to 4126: 6.64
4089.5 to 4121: 6.25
